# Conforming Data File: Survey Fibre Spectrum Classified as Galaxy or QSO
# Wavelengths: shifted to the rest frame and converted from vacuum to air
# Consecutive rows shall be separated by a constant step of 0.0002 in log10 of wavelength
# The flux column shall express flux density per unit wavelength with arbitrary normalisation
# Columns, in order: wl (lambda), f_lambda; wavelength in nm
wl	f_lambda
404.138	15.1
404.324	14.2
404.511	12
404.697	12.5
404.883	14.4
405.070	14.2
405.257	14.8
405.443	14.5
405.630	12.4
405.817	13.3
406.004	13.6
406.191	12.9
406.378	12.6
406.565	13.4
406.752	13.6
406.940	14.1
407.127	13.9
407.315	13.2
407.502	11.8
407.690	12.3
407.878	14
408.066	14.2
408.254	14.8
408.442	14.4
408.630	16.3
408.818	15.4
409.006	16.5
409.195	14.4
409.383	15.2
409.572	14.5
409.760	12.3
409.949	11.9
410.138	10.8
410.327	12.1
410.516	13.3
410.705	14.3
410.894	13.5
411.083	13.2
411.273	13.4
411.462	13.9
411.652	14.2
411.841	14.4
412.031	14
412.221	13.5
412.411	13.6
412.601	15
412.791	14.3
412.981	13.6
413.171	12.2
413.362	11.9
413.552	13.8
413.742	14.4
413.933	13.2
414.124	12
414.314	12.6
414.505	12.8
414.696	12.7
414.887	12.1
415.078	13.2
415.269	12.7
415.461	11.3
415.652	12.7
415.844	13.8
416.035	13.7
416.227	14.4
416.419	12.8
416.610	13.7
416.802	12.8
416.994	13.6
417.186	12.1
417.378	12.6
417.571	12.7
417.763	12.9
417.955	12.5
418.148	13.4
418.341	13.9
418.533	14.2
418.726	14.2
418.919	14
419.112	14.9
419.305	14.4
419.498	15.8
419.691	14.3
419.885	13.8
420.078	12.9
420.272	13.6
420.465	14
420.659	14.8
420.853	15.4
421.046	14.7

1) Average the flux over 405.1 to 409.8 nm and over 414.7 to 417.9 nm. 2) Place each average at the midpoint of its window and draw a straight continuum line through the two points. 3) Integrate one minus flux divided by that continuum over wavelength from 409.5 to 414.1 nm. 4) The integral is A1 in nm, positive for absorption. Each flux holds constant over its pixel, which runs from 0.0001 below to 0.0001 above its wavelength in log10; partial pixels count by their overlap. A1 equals 0.031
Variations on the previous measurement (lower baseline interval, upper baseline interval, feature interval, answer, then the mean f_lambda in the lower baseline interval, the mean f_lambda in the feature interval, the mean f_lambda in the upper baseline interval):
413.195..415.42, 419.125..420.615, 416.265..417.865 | 0.06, 12.8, 13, 14.2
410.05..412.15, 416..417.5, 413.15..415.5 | 0.09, 13.4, 12.7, 13.2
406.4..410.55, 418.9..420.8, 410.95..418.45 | 0.43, 13.7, 13.2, 14.3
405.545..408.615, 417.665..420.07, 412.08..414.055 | 0.03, 13.5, 13.5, 14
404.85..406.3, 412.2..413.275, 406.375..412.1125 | -0.02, 13.7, 13.8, 13.7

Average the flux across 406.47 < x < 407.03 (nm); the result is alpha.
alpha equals 13.7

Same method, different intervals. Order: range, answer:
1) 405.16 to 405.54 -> 14.6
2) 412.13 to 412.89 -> 14.1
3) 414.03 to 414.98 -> 12.4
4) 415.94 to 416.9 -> 13.5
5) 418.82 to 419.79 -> 14.7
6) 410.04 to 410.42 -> 11.4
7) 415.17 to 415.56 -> 12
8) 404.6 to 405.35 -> 14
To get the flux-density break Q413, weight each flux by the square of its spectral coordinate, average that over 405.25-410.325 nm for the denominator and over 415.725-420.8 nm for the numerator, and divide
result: 1.05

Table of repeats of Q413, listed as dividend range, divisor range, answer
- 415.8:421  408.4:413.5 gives 1.04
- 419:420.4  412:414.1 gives 1.09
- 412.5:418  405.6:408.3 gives 1.02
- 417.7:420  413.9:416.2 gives 1.12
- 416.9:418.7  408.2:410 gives 0.94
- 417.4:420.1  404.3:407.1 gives 1.09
